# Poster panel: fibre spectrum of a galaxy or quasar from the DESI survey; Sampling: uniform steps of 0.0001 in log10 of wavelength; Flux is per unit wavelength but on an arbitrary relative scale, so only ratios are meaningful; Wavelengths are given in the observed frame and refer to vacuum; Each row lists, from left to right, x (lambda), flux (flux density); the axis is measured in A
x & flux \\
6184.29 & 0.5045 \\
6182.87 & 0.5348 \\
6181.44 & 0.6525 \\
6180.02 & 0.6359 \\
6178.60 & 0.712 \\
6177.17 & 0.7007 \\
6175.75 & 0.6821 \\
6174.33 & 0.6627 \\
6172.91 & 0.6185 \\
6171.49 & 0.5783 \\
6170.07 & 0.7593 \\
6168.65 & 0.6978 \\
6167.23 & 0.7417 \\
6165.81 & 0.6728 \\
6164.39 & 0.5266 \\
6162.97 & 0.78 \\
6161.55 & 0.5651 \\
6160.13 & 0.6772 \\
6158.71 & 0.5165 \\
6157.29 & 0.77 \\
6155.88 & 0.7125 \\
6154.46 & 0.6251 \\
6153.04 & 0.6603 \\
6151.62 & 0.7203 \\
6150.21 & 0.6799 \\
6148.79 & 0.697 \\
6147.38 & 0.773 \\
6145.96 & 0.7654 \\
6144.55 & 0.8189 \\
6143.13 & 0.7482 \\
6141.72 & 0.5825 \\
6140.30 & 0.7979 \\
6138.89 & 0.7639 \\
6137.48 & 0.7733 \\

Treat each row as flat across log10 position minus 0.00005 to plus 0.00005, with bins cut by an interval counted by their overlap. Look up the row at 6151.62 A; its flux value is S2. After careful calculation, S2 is 0.7203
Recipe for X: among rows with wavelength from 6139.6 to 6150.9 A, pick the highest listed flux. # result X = 0.8189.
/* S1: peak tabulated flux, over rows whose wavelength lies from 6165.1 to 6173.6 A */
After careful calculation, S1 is 0.7593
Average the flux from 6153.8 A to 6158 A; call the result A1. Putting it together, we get 0.704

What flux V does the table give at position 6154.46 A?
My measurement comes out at 0.6251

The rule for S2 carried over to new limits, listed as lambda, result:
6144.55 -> 0.8189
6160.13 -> 0.6772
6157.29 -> 0.77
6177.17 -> 0.7007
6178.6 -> 0.712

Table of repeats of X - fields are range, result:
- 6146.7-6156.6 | 0.773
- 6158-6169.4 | 0.78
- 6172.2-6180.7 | 0.712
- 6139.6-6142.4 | 0.7979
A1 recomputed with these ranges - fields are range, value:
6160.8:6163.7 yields 0.671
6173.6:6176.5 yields 0.674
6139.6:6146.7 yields 0.742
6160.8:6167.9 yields 0.657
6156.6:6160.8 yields 0.653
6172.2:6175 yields 0.641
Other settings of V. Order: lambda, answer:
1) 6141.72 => 0.5825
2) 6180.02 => 0.6359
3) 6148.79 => 0.697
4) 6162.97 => 0.78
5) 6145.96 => 0.7654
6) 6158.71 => 0.5165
